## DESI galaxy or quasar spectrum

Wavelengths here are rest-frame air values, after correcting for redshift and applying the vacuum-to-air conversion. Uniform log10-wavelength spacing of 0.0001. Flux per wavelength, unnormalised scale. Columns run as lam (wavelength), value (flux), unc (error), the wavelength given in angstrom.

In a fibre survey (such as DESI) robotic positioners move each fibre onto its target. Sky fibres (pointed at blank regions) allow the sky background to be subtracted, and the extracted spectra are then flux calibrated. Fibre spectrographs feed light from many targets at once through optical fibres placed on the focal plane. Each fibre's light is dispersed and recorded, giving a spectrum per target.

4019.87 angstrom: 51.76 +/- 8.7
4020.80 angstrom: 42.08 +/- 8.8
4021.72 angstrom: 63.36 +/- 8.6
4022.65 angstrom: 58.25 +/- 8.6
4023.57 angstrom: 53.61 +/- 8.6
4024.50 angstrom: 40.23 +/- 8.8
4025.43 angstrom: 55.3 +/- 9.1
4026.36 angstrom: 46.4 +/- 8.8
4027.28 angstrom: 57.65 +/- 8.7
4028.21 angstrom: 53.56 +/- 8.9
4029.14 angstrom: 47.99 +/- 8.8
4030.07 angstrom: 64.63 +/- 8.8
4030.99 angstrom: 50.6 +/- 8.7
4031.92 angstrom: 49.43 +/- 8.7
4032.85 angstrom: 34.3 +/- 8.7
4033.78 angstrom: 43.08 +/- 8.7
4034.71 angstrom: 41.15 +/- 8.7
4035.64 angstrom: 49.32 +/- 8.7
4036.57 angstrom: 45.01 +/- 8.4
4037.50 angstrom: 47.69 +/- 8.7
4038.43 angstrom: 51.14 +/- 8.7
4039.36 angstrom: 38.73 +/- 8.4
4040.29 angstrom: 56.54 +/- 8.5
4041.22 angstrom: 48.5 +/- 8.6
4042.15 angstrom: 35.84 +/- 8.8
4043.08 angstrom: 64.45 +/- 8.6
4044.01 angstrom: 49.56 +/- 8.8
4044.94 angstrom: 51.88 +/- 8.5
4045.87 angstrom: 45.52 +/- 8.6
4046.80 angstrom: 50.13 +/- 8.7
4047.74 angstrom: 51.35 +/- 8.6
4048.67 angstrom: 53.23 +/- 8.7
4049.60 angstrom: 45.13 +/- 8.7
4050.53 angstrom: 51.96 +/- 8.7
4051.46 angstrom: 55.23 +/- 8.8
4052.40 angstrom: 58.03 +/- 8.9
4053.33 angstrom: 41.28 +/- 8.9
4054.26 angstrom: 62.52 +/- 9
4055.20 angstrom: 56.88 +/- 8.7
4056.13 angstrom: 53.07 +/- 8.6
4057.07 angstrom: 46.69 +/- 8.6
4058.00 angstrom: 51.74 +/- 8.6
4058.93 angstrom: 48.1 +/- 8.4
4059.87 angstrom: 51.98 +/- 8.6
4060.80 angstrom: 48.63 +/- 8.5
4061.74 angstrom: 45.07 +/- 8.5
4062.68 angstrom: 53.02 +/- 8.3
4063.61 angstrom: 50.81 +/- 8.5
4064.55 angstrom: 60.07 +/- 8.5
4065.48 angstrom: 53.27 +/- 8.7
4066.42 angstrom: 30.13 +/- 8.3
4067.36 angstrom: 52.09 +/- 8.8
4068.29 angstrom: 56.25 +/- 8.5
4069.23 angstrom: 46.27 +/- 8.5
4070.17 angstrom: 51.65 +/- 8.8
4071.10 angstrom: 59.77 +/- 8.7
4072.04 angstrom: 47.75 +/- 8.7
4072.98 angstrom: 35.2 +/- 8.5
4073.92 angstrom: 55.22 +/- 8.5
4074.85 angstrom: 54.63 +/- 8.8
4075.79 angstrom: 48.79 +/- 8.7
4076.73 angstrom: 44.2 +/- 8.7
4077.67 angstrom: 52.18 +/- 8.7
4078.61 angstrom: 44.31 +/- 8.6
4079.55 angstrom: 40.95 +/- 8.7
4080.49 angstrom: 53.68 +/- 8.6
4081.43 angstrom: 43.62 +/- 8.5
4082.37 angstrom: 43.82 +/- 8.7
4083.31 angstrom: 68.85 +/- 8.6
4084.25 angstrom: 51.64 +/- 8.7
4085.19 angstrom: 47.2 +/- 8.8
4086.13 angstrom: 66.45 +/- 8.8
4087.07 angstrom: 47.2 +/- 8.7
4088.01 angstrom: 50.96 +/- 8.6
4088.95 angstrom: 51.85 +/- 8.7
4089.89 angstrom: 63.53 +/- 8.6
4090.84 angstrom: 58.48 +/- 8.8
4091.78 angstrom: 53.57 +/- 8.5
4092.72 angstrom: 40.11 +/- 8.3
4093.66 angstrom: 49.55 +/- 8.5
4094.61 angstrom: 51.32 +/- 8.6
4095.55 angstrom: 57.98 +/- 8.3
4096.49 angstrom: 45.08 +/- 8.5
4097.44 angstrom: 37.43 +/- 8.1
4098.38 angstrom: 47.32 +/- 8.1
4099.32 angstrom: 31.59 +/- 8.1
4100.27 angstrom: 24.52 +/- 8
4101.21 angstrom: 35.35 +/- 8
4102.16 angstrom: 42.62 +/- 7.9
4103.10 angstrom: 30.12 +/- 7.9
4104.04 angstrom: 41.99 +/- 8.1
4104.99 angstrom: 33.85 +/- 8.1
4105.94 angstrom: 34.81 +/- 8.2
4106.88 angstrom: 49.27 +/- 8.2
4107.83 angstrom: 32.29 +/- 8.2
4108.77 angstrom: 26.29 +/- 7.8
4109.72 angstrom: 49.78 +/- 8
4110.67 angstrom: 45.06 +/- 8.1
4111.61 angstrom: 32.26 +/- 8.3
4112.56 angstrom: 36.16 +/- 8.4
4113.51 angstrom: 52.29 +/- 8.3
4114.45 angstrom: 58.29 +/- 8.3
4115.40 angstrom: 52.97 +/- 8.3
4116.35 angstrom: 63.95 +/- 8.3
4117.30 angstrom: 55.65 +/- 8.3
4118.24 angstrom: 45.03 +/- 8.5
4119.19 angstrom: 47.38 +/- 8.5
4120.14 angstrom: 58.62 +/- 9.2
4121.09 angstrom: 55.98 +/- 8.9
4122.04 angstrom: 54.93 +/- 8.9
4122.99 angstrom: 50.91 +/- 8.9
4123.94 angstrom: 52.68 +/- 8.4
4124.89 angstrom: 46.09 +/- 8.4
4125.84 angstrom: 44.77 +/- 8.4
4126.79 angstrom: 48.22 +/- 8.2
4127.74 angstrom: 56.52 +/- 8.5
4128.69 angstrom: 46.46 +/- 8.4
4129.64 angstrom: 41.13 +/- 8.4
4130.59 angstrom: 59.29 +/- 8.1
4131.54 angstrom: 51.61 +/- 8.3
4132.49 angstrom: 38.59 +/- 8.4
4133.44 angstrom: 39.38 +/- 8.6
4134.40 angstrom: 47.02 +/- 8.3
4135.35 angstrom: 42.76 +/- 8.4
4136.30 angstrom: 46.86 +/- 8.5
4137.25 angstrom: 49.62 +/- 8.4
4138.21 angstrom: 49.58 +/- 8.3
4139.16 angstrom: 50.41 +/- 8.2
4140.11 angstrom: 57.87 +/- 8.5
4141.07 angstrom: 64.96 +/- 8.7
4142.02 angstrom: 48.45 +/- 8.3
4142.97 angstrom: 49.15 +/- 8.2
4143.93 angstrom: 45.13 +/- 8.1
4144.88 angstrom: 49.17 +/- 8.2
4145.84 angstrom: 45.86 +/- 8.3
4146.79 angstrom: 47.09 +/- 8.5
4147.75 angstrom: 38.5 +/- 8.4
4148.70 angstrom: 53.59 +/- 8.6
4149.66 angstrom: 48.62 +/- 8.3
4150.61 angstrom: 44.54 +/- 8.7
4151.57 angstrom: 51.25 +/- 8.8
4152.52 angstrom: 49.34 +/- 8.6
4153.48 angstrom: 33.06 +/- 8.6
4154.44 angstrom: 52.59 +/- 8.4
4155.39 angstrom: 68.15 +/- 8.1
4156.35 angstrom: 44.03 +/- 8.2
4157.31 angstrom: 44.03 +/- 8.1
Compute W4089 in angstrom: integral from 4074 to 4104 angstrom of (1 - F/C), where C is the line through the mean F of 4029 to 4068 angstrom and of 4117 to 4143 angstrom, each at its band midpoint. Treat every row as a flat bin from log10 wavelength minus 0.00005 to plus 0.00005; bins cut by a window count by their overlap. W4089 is 1.3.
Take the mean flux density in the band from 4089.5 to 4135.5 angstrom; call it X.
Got 46.1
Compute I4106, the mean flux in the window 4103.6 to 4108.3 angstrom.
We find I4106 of 38.4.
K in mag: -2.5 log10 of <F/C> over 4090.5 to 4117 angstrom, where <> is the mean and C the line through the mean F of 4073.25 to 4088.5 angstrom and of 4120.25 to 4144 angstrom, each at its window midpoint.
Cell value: 0.16 mag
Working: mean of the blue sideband 50.7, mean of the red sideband 49.7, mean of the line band 43.4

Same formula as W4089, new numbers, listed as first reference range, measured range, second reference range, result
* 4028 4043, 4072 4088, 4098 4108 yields -3.7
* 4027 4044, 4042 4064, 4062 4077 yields -0.8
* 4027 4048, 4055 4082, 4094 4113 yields -3.0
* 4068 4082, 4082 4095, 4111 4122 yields -1.0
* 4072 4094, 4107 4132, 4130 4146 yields 0.5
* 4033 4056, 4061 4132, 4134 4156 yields 2.1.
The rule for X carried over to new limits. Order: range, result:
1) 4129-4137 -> 46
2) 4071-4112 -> 45.9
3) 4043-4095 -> 51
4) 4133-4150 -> 48.6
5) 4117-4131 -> 50.8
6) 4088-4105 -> 44.7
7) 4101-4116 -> 41.1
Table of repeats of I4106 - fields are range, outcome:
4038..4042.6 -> 46.2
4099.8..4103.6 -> 33.3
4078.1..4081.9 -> 45.7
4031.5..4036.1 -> 43.3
